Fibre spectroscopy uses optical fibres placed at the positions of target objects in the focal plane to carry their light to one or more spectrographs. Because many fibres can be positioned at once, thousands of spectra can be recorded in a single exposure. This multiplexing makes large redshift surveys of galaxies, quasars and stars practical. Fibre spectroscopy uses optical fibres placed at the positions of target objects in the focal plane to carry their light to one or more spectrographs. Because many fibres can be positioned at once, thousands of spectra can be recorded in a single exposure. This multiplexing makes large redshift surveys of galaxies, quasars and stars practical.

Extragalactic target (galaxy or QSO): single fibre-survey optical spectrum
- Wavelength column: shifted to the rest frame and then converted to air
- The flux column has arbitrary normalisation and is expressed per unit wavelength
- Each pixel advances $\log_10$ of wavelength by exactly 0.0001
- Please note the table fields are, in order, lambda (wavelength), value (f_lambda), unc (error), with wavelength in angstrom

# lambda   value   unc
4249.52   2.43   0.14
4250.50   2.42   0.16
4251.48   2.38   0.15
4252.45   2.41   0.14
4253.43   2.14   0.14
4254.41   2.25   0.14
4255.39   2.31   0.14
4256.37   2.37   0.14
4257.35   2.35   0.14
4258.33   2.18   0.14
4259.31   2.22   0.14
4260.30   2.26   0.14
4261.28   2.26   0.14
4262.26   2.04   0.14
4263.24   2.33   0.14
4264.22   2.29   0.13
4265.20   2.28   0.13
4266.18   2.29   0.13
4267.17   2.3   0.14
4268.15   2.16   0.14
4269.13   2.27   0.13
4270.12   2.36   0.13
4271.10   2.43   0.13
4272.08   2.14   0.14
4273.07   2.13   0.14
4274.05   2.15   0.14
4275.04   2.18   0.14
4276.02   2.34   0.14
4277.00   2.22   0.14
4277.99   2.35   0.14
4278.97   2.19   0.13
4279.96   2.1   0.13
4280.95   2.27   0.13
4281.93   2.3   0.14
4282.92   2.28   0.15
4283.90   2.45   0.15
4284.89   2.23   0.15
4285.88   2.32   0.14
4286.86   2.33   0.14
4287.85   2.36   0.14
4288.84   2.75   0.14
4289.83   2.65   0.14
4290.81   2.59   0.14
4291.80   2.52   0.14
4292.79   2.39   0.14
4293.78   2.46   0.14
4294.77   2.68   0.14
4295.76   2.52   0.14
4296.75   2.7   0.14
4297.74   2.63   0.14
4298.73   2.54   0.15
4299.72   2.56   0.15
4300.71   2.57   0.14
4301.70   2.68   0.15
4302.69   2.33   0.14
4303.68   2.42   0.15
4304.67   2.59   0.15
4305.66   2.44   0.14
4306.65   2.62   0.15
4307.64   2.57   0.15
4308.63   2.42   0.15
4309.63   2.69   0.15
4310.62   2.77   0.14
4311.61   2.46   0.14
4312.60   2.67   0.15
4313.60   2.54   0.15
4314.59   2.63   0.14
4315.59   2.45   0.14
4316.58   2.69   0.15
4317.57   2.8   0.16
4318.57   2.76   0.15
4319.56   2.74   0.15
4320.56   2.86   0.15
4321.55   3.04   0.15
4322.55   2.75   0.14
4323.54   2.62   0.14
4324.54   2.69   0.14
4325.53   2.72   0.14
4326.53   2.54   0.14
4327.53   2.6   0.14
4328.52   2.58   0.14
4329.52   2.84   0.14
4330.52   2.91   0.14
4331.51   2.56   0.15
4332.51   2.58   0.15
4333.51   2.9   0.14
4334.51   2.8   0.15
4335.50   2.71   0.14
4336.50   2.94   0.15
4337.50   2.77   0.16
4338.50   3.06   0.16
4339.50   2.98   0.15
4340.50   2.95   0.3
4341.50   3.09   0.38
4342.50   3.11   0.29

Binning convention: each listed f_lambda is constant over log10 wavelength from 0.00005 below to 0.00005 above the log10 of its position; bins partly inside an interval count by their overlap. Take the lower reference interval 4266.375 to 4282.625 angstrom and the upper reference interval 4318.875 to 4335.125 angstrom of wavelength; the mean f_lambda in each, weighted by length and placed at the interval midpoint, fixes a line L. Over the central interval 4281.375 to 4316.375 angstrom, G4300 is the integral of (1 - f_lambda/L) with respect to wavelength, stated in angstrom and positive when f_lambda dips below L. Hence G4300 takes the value -0.7 angstrom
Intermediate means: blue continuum 2.24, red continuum 2.73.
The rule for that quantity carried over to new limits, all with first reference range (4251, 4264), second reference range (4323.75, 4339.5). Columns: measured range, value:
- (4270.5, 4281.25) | 0.7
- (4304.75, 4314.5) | 0.1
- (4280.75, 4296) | 0.2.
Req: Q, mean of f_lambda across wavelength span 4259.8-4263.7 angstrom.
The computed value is 2.22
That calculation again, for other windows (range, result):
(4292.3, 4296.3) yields 2.51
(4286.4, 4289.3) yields 2.47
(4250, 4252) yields 2.41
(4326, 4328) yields 2.56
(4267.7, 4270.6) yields 2.26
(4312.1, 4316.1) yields 2.57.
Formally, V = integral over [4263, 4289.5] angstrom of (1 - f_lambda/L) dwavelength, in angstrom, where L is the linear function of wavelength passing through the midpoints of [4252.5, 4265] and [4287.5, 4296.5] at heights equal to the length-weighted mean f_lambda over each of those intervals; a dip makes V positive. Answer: 1.3 angstrom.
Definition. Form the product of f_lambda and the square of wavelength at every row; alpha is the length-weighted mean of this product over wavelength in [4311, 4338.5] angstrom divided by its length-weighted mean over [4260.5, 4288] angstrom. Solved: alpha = 1.2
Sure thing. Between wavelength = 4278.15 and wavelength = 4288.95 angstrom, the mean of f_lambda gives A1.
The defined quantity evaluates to 2.31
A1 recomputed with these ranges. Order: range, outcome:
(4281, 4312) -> 2.51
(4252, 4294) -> 2.31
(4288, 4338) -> 2.64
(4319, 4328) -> 2.73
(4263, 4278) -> 2.26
